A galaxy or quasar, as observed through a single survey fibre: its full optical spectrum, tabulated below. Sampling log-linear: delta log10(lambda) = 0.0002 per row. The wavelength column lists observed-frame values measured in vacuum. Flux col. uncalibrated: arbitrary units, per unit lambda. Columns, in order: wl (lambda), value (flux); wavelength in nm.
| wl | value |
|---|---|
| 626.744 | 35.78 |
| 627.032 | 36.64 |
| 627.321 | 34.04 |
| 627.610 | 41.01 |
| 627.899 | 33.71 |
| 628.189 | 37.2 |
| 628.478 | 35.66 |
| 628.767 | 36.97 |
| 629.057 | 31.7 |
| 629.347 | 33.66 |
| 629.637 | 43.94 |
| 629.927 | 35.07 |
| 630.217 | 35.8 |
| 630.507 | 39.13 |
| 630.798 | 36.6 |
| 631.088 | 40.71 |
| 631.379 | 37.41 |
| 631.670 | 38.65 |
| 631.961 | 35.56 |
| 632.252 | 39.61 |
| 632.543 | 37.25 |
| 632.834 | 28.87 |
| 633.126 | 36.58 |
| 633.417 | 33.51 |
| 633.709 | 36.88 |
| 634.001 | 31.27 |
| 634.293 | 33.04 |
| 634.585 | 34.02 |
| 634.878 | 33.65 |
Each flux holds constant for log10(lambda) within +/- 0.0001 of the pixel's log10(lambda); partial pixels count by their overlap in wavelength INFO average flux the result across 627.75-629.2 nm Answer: 35.1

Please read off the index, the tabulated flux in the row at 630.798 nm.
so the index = 36.6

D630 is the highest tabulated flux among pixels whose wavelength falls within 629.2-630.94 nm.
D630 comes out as 43.94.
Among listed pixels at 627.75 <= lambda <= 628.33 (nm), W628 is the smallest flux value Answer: 33.71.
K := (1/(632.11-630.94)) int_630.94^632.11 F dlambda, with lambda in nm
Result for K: 38.1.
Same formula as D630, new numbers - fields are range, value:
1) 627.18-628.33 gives 41.01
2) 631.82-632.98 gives 39.61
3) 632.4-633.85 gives 37.25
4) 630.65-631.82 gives 40.71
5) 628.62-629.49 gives 36.97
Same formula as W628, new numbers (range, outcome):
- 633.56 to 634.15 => 31.27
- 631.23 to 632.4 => 35.56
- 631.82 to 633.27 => 28.87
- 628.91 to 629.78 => 31.7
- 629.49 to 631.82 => 35.07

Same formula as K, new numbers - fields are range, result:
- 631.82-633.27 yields 35.6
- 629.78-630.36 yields 35.5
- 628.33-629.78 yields 36.4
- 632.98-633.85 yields 35.7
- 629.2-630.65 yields 37.5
